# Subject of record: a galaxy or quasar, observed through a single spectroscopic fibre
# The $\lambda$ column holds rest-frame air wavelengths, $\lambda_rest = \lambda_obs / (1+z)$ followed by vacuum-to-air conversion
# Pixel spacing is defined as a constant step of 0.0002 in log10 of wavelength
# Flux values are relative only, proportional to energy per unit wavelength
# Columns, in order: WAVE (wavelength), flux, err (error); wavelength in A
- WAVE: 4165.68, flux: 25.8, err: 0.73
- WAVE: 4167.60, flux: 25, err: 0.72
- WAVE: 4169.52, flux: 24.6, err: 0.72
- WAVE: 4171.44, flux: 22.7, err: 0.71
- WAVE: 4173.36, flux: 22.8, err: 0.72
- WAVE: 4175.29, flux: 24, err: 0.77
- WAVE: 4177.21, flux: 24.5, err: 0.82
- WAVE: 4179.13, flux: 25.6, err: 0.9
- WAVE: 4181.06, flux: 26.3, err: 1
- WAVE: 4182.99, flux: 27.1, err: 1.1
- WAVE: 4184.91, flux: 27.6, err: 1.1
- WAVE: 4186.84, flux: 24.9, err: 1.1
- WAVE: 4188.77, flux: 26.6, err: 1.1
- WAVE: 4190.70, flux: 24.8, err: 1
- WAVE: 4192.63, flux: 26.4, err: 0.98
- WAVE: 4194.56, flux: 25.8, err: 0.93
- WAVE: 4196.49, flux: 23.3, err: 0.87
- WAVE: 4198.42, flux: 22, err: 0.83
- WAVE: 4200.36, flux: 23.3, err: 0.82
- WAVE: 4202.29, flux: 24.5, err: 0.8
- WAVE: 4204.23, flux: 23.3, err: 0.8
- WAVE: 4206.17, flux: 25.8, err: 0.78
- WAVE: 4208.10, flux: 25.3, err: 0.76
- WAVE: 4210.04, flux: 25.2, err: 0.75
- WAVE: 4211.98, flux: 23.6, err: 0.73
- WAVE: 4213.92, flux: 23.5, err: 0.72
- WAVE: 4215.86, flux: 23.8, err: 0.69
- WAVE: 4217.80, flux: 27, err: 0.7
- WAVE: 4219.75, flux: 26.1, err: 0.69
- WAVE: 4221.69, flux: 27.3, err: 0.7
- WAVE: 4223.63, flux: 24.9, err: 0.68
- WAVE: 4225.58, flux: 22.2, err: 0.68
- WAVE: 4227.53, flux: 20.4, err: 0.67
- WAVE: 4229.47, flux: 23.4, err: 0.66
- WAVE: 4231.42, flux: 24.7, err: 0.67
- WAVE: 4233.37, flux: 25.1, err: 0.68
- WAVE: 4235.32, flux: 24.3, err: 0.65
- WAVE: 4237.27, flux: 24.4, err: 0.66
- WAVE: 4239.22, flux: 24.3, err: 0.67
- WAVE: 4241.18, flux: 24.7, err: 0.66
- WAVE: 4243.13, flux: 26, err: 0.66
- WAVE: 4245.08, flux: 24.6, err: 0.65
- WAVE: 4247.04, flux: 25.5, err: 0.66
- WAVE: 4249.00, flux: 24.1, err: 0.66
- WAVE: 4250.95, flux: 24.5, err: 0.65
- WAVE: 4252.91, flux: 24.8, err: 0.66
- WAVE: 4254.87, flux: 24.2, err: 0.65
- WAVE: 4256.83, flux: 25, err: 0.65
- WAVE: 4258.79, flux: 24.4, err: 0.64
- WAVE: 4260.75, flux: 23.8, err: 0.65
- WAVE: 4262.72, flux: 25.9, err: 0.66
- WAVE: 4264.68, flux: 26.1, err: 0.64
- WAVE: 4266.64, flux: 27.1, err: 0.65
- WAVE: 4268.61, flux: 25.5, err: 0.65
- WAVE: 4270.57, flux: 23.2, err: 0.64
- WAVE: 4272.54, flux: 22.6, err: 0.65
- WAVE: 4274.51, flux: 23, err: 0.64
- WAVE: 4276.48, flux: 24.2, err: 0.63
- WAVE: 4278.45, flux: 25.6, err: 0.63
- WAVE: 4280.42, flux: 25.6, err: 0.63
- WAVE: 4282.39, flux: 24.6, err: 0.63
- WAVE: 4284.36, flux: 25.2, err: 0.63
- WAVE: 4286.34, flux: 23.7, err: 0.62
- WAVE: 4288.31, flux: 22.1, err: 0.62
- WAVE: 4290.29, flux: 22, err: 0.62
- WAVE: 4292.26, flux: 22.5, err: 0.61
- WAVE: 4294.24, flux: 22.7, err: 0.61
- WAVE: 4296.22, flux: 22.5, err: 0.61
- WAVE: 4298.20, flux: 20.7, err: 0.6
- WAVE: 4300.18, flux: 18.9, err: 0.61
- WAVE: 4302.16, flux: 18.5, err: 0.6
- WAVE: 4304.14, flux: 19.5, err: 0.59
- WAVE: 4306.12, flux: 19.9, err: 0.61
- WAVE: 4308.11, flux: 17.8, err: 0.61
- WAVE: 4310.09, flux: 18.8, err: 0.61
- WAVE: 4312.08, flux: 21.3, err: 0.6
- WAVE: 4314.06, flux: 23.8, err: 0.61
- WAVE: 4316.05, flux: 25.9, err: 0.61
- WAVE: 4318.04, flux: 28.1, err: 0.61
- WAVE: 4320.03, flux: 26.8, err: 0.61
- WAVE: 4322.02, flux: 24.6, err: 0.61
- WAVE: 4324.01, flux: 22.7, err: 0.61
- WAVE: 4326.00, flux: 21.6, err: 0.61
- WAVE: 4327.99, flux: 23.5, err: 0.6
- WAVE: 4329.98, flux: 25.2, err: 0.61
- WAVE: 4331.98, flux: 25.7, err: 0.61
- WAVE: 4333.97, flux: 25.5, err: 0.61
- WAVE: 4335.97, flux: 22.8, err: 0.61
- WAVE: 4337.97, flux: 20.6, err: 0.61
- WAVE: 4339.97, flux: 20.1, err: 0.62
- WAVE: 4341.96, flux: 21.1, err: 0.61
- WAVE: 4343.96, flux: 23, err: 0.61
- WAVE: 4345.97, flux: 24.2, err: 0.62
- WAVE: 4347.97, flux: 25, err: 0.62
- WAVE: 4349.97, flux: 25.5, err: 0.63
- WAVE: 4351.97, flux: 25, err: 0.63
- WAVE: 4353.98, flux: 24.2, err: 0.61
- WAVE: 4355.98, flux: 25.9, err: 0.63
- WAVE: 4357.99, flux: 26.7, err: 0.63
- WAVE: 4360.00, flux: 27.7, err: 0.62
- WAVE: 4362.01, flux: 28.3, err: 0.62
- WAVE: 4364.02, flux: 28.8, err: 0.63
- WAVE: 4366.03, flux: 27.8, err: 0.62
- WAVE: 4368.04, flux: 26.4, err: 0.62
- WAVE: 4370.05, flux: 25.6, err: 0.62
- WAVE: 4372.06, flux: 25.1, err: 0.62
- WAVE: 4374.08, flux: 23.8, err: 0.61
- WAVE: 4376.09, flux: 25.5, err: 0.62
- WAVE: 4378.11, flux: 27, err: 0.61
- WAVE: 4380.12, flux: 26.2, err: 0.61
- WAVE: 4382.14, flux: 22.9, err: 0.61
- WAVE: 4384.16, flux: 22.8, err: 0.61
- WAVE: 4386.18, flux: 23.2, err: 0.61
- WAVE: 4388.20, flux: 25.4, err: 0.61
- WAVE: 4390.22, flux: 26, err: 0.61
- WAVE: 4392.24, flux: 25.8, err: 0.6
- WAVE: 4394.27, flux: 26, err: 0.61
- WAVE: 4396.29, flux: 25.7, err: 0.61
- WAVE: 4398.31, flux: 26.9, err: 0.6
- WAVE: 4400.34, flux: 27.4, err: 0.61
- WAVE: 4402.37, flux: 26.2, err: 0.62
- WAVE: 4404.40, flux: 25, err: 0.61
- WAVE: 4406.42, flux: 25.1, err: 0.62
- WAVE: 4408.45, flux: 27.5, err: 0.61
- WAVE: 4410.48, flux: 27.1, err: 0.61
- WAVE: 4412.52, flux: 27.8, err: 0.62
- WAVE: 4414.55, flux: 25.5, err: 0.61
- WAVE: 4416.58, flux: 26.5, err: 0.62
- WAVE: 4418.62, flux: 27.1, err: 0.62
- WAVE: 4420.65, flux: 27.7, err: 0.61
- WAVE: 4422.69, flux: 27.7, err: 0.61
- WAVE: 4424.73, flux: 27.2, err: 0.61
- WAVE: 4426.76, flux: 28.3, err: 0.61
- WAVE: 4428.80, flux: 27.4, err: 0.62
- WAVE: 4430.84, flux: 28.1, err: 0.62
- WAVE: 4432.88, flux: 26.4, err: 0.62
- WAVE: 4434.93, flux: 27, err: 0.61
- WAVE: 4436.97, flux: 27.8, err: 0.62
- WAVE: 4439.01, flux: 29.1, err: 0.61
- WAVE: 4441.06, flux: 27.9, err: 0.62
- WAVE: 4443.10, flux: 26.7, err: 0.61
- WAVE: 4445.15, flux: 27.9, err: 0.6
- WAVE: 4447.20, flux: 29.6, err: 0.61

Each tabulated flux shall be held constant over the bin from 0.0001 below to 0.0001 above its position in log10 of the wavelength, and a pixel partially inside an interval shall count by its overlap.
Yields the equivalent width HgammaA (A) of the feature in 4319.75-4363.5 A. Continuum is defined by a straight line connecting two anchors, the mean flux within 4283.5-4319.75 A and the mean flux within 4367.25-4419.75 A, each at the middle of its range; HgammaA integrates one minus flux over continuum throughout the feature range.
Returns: -1.4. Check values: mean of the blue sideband 22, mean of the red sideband 25.8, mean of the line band 24.4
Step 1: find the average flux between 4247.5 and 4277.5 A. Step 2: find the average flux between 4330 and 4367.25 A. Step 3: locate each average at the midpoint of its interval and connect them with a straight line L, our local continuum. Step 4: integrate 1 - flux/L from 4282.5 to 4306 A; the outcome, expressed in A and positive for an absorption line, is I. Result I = 2.8 A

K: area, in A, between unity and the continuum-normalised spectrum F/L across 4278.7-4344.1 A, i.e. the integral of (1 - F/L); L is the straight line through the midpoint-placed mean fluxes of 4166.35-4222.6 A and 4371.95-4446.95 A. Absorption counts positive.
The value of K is 7.8 A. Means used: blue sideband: 24.9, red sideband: 26.4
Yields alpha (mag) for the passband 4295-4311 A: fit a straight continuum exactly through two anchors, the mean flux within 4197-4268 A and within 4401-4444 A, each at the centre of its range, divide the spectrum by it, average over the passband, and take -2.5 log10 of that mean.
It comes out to 0.29 mag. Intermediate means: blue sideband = 24.6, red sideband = 27.1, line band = 19.6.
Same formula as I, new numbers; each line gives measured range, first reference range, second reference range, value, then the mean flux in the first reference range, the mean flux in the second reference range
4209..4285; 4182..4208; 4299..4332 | -2.32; 25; 22.4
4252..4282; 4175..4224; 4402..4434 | 1.10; 25.1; 26.9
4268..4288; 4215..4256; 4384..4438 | 0.67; 24.6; 26.5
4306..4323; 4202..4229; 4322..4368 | 0.99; 24.5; 24.6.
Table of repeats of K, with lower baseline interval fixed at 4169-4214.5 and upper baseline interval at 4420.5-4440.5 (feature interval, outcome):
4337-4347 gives 1.8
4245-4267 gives 0.5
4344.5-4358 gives 0.8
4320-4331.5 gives 1.1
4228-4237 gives 0.4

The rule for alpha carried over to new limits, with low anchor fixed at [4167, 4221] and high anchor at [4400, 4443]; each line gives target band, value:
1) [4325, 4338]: 0.11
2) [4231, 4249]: 0.02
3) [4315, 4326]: 0.04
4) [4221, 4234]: 0.06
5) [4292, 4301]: 0.21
